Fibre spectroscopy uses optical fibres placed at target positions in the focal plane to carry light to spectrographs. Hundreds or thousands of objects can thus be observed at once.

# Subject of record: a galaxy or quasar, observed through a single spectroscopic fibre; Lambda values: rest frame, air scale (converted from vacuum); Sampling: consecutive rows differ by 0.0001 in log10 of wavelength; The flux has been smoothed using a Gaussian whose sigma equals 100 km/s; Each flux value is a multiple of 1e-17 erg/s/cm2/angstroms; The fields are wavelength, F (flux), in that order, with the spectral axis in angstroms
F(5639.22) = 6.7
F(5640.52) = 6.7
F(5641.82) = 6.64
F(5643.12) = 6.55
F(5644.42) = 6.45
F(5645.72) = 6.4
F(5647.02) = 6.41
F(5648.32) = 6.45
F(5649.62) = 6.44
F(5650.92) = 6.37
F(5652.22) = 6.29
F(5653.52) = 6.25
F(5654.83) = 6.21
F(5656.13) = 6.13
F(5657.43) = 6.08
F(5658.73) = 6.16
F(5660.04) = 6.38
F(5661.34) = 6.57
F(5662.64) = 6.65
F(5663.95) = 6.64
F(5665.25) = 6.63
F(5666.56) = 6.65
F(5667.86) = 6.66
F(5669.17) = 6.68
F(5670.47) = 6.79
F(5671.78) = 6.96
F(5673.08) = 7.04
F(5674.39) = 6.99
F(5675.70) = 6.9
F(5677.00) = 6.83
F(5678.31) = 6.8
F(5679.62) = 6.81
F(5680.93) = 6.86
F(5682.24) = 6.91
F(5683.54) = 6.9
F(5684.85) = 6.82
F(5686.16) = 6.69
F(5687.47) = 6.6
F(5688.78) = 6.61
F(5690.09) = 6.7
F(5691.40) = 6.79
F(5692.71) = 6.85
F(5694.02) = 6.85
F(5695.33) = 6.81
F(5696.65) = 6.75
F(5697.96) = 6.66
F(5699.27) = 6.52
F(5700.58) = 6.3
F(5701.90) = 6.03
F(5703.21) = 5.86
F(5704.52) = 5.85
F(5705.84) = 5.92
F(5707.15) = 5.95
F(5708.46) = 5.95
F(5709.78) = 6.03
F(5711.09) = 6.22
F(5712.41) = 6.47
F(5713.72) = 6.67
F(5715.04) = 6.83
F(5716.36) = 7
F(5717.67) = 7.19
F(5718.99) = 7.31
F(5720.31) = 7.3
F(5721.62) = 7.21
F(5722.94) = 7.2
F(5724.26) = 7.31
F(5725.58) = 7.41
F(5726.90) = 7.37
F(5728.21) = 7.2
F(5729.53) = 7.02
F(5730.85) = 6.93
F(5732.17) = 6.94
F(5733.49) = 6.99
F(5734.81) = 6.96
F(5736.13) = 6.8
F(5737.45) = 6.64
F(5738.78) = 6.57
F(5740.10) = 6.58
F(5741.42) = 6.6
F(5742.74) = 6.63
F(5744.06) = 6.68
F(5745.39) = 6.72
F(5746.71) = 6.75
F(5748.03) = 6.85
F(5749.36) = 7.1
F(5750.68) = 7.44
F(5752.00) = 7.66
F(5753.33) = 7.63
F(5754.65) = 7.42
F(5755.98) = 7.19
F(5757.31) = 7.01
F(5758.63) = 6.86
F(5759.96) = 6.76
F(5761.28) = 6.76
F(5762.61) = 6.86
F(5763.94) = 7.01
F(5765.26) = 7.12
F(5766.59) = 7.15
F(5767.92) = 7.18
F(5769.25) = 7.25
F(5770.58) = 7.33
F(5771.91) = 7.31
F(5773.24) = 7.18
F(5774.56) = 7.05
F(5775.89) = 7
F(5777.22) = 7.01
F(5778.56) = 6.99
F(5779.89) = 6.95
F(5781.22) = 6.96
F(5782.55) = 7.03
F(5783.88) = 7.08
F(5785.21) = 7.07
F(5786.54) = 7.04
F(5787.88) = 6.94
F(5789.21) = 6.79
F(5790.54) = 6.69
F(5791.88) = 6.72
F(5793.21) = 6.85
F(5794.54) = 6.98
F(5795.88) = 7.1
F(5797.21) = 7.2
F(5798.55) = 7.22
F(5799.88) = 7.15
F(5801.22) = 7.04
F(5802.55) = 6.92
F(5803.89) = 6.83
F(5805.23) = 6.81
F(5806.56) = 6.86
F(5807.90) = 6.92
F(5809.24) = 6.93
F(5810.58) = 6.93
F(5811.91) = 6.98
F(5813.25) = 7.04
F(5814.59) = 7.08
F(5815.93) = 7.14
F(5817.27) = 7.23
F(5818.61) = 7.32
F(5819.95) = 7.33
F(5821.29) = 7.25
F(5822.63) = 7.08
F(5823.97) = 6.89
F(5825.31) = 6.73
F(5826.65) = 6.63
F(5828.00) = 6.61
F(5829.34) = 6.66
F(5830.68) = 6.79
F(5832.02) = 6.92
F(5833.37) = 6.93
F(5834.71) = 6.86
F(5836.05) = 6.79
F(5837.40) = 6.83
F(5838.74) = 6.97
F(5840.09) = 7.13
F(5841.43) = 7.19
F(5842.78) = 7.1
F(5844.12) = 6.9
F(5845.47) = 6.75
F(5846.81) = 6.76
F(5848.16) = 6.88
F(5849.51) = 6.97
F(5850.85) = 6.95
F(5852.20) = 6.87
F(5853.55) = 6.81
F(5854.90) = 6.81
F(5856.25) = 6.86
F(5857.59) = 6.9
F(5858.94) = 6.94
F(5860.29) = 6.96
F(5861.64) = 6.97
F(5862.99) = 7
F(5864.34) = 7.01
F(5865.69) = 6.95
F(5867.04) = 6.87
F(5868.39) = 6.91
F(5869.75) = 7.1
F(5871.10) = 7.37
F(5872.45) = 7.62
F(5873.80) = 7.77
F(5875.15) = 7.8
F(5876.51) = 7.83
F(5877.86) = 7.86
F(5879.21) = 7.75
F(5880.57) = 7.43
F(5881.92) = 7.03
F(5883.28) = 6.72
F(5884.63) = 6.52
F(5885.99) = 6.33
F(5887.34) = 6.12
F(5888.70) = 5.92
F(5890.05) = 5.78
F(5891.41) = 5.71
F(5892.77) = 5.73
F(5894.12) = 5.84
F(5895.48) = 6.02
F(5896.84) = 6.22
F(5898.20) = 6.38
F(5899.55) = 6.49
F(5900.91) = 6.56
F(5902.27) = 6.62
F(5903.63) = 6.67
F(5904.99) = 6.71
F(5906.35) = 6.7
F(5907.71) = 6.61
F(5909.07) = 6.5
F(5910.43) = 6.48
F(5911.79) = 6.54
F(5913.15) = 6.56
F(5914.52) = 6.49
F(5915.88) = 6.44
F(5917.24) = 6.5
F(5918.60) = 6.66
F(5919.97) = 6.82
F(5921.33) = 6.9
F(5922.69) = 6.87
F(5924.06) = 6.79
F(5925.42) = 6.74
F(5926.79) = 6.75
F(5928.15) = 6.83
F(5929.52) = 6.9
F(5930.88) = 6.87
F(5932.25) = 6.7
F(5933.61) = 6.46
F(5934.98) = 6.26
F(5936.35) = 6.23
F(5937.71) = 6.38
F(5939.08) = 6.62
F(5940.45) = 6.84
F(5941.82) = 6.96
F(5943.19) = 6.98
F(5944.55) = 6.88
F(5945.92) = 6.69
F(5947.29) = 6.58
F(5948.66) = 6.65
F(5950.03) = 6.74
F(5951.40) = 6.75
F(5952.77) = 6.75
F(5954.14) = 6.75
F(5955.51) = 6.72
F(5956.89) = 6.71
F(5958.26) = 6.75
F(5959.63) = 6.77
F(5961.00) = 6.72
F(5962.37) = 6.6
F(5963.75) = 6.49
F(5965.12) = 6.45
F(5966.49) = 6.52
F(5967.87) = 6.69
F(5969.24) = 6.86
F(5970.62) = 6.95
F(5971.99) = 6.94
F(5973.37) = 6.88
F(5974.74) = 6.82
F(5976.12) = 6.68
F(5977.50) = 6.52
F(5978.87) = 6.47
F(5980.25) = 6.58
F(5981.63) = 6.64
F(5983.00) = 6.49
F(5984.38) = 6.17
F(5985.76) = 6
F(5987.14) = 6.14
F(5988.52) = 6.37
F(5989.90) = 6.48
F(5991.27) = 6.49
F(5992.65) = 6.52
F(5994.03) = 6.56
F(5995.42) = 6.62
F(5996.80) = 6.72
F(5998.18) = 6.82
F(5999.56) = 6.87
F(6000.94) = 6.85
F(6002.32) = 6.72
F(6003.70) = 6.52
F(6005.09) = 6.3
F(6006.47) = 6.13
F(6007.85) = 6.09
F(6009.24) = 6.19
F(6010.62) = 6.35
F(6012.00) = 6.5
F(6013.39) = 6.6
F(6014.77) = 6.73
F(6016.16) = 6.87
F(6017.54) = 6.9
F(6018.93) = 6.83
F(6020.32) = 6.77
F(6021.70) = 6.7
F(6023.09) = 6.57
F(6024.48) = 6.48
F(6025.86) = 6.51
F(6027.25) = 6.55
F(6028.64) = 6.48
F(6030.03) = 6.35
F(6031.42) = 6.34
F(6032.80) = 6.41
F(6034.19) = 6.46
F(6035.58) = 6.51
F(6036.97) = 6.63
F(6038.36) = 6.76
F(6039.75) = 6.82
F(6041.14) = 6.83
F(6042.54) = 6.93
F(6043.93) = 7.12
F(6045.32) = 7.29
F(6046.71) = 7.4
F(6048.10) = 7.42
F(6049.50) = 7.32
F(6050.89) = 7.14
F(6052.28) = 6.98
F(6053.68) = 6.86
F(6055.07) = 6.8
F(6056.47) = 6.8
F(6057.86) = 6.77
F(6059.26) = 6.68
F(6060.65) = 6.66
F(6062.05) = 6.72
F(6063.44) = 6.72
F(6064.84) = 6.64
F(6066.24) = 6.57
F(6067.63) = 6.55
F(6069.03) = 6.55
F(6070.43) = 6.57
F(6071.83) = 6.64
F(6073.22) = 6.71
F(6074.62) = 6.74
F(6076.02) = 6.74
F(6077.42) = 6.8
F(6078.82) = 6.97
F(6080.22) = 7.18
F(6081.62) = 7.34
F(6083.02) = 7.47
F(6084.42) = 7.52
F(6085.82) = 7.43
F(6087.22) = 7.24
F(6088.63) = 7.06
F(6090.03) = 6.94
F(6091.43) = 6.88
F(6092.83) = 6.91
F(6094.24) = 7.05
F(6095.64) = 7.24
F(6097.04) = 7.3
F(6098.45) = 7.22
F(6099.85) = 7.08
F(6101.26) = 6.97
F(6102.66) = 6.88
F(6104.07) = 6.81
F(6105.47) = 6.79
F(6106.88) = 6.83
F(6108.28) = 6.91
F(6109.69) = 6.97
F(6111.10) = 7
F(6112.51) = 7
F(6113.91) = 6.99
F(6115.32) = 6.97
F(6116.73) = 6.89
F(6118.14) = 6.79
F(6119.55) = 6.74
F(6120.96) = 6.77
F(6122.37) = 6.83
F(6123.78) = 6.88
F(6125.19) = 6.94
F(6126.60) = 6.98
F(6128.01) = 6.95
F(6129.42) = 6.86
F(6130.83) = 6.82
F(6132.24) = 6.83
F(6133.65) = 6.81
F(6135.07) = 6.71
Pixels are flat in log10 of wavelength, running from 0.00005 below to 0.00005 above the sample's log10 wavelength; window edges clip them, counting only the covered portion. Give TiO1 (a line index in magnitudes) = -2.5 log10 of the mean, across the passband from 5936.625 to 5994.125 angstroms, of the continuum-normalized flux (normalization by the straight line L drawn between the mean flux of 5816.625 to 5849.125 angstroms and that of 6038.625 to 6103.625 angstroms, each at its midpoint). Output 0.05 mag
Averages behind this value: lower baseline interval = 6.94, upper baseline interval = 6.96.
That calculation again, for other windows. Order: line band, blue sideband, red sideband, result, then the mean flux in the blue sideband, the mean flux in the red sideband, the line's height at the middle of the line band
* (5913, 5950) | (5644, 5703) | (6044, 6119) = 0.02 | 6.6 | 6.96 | 6.83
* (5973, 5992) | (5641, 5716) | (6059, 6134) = 0.05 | 6.53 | 6.92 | 6.81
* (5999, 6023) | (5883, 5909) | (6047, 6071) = 0.01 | 6.3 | 6.82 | 6.67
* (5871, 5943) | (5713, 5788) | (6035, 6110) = 0.05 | 7.04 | 6.94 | 6.99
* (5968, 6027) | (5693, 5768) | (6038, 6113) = 0.06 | 6.82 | 6.95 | 6.92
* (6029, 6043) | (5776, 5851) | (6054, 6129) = 0.05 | 6.96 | 6.91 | 6.92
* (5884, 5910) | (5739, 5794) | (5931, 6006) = 0.08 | 7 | 6.62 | 6.76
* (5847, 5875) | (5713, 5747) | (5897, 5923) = -0.05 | 6.96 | 6.6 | 6.69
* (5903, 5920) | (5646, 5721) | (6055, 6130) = 0.03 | 6.58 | 6.91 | 6.76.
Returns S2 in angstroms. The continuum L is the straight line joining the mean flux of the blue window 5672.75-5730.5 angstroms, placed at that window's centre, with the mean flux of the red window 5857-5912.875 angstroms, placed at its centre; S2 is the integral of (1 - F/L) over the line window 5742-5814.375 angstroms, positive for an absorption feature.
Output -2.93 angstroms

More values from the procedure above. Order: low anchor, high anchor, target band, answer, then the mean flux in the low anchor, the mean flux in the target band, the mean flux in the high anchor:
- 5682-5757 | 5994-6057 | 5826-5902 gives -0.8 angstroms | 6.79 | 6.83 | 6.71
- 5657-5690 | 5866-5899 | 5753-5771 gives -1.0 angstroms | 6.71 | 7.1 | 6.78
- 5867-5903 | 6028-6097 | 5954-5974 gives 0.3 angstroms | 6.75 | 6.72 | 6.88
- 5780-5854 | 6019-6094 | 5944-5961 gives 0.4 angstroms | 6.95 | 6.73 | 6.84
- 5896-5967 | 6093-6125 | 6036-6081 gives 0.1 angstroms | 6.64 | 6.85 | 6.95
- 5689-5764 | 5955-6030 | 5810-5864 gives -1.9 angstroms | 6.8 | 6.94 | 6.58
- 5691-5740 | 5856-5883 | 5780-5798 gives 0.0 angstroms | 6.72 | 6.96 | 7.25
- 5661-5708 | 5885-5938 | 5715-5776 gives -4.3 angstroms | 6.63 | 7.05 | 6.47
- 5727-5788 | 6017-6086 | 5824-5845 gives 0.3 angstroms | 7.01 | 6.87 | 6.81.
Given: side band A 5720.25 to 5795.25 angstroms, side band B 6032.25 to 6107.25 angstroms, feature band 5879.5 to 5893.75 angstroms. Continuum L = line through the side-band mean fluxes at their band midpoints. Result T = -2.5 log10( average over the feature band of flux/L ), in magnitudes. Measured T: 0.10 mag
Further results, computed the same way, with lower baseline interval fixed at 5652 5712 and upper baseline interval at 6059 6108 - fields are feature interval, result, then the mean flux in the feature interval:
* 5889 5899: 0.13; 5.96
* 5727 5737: -0.07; 7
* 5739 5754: -0.06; 6.96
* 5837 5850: -0.04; 6.95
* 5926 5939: 0.03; 6.6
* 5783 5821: -0.06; 7.01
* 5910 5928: 0.02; 6.66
